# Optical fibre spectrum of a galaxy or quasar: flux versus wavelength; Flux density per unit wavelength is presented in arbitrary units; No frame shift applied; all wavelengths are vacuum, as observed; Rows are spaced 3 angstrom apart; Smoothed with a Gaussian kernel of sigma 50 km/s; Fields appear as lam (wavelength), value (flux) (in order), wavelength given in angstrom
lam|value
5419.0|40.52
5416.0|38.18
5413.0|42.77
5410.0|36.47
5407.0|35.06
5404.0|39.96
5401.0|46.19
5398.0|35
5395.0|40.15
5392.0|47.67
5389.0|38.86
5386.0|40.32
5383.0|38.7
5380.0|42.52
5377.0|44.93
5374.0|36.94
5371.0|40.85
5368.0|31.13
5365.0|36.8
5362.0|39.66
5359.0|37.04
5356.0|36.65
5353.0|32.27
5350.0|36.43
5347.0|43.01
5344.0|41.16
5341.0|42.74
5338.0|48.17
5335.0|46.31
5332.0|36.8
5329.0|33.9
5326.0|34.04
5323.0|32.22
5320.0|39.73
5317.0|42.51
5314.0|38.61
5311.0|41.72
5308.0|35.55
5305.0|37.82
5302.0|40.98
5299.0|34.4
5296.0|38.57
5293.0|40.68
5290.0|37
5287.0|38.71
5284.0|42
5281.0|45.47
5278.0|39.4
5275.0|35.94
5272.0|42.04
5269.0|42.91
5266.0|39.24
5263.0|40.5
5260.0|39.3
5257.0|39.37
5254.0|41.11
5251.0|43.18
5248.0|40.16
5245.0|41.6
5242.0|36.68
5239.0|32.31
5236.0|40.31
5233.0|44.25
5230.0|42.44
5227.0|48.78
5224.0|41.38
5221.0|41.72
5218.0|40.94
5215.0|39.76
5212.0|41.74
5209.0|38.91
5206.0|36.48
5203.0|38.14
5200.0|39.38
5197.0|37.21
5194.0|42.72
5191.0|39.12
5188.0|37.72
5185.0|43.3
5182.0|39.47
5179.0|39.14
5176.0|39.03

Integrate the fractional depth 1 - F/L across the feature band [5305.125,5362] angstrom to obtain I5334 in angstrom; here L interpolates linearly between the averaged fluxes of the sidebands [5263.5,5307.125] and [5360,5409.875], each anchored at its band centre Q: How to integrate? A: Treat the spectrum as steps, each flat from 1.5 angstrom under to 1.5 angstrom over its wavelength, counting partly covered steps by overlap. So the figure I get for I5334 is 1.1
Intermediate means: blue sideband 39.6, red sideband 39.6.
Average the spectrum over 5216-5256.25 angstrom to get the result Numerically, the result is 41.1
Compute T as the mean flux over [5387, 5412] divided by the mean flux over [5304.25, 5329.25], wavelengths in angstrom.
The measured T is 1.07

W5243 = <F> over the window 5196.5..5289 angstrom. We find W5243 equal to 40.4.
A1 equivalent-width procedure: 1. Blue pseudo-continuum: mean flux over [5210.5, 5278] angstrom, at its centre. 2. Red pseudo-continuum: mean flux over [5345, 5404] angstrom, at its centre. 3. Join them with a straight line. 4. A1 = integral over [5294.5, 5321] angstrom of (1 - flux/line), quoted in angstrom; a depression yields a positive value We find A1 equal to 0.7 angstrom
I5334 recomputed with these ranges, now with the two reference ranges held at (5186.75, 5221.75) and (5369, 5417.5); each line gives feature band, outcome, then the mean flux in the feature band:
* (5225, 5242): -0.69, 41.2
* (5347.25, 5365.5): 1.43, 36.9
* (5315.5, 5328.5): 0.99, 36.9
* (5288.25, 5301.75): 0.62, 38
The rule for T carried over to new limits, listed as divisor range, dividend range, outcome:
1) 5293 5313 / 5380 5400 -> 1.05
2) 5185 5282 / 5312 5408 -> 0.97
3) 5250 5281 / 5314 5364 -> 0.96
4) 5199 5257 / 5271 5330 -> 0.95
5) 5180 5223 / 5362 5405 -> 1.01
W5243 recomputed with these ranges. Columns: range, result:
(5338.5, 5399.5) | 39.3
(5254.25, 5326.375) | 39.2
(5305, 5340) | 39.1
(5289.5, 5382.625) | 38.8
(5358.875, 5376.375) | 37.5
